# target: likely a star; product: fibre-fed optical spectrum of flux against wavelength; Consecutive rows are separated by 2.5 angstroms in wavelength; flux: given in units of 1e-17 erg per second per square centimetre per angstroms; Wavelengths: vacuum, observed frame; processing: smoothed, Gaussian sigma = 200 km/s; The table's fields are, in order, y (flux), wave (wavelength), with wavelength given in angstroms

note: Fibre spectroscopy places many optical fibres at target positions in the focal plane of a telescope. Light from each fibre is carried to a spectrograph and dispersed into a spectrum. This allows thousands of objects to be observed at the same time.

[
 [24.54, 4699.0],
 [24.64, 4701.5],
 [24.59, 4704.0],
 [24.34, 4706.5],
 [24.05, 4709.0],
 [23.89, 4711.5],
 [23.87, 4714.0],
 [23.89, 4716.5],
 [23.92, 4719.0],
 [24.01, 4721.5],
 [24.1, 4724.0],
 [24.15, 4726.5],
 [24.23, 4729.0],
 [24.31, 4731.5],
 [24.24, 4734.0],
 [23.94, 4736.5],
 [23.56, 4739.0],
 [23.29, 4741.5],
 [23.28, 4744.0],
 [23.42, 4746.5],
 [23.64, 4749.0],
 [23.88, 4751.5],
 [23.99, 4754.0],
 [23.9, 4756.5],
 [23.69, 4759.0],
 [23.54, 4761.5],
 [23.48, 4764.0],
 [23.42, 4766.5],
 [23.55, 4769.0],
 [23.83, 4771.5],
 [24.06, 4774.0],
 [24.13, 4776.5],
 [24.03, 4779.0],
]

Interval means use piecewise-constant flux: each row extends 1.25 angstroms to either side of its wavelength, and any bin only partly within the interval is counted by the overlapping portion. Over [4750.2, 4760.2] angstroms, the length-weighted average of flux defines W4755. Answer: 23.9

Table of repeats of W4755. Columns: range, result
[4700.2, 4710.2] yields 24.4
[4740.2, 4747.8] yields 23.3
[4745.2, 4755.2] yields 23.7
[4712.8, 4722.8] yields 23.9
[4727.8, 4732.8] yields 24.3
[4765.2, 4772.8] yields 23.6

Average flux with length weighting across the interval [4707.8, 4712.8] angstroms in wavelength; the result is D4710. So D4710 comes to 24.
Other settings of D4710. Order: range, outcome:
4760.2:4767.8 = 23.5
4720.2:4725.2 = 24.1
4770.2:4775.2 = 23.9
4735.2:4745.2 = 23.5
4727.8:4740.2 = 24.1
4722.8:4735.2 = 24.2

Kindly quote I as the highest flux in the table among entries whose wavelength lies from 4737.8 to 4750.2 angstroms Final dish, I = 23.64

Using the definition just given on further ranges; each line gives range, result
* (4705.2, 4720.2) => 24.34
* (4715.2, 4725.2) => 24.1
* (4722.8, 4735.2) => 24.31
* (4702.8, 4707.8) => 24.59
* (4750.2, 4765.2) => 23.99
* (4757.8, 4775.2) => 24.06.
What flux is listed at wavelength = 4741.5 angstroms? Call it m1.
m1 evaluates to 23.29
